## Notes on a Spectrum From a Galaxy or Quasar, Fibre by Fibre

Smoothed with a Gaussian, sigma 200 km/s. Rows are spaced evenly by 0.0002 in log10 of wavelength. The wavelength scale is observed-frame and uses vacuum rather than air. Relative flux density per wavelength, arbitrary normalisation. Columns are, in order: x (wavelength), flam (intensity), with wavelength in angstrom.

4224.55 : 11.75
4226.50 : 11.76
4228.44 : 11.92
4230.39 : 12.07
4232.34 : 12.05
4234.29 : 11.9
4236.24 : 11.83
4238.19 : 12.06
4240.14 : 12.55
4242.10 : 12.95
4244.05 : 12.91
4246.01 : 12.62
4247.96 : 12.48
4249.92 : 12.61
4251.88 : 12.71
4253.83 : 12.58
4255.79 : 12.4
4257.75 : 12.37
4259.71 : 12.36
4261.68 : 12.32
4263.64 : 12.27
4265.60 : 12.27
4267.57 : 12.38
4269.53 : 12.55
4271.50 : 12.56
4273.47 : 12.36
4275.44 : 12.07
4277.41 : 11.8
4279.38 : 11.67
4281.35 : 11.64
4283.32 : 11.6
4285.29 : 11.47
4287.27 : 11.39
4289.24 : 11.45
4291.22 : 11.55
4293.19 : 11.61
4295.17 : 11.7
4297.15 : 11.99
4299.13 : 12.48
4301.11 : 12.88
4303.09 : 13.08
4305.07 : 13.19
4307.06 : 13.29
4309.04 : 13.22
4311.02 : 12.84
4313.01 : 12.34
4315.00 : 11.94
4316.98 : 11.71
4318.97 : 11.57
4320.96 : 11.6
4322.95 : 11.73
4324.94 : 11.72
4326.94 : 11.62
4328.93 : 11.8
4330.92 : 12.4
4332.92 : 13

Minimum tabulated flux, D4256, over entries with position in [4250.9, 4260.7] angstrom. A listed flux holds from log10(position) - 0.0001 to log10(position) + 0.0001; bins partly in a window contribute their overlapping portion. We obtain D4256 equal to 12.36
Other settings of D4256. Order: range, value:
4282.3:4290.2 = 11.39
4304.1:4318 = 11.71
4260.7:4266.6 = 12.27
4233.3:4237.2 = 11.83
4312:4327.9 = 11.57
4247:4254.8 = 12.48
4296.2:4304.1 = 11.99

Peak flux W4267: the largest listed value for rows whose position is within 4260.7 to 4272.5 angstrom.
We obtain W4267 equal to 12.56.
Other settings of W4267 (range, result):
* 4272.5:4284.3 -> 12.36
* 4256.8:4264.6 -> 12.37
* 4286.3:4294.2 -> 11.61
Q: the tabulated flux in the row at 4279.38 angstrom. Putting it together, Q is 11.67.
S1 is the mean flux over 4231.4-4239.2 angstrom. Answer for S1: 12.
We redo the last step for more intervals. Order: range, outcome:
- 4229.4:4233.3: 12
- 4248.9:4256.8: 12.6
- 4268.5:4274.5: 12.5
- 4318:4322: 11.6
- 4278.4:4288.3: 11.6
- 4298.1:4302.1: 12.7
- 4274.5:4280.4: 11.8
